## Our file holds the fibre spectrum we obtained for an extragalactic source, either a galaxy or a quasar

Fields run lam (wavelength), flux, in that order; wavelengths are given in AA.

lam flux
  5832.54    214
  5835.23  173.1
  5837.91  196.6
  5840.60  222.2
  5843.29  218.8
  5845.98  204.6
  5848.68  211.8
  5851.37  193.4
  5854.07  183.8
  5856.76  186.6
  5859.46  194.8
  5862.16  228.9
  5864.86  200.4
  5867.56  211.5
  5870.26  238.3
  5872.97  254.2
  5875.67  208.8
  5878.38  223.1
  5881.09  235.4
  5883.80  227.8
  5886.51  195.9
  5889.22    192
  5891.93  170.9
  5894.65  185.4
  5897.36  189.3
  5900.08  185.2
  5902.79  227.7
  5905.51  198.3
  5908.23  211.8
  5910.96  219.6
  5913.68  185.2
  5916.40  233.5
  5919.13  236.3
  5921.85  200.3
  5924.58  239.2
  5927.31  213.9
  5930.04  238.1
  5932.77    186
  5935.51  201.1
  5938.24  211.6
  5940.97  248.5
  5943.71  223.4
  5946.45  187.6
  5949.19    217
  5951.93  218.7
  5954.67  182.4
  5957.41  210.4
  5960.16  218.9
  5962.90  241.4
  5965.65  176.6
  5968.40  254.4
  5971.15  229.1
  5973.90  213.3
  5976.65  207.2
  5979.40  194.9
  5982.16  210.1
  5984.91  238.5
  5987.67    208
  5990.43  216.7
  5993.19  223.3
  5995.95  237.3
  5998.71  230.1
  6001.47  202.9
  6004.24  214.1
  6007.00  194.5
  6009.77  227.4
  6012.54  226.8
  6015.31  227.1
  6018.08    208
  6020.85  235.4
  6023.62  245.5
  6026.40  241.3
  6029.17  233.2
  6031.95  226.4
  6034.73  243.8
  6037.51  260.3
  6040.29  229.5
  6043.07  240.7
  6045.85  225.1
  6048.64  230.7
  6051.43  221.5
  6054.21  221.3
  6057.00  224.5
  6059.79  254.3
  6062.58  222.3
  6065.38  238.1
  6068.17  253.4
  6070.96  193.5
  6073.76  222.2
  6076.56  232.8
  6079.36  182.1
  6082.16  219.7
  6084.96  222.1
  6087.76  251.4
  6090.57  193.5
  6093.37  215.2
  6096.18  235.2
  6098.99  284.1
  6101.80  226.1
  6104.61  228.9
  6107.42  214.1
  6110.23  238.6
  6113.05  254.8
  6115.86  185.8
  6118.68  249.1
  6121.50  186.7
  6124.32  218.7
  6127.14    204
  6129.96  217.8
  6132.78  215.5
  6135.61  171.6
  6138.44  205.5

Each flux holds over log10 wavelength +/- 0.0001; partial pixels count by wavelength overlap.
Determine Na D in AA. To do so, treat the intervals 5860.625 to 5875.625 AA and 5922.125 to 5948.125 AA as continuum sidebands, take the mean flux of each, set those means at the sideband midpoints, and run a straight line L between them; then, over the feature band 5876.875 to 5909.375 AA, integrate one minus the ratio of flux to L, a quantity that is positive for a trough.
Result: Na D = 2.63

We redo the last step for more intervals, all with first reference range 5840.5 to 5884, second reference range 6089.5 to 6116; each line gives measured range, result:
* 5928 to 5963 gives 0.99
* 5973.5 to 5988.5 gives 0.66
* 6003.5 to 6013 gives 0.38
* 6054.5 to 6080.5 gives 0.30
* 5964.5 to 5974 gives 0.05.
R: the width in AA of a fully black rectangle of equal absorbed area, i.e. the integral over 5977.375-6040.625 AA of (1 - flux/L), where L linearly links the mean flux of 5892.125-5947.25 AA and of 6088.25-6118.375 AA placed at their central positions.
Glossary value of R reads -1.5 AA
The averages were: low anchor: 211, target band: 225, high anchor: 229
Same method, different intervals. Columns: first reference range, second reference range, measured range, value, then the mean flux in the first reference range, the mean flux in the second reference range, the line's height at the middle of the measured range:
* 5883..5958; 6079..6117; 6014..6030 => -0.9 AA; 208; 227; 219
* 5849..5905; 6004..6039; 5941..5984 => 1.3 AA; 207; 230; 221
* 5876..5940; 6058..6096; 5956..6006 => -0.6 AA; 209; 223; 215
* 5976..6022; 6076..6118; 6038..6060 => -0.9 AA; 218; 226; 222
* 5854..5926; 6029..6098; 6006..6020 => 0.3 AA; 210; 228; 223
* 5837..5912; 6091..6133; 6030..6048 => -1.5 AA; 208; 225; 219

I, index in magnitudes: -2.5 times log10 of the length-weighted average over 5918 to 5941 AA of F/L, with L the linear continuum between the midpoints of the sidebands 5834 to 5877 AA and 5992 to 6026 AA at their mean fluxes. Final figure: -0.01 mag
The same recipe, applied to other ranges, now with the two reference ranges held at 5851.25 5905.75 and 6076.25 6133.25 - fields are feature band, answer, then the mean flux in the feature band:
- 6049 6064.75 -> -0.05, 229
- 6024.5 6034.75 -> -0.09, 236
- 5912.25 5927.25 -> -0.05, 219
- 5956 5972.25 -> -0.04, 222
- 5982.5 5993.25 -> -0.03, 220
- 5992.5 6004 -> -0.04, 222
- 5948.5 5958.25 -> 0.03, 206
